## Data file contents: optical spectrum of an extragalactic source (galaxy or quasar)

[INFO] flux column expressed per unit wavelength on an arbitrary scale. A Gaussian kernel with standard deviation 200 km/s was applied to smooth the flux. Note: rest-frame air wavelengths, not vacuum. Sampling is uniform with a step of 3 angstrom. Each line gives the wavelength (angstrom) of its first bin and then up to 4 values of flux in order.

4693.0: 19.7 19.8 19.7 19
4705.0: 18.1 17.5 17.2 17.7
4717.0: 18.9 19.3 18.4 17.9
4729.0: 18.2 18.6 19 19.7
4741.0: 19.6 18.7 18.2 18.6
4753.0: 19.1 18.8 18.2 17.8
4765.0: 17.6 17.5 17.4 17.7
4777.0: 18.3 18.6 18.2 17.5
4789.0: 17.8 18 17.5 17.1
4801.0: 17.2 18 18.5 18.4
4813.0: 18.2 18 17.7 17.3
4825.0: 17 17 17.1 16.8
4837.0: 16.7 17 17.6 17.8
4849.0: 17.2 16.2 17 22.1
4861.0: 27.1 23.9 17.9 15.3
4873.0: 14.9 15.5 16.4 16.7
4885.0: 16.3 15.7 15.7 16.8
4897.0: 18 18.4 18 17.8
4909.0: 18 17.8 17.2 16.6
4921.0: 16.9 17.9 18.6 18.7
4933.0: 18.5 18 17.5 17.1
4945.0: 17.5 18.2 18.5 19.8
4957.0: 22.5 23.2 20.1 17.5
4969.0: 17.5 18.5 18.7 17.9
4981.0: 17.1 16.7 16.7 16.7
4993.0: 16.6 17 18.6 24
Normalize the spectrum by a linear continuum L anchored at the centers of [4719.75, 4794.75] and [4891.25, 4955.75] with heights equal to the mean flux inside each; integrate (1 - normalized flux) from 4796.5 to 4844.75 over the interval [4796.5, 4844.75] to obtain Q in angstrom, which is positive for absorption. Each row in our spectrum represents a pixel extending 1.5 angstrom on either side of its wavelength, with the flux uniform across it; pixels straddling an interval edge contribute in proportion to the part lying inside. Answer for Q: 1.8 angstrom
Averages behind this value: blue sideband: 18.3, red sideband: 17.9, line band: 17.5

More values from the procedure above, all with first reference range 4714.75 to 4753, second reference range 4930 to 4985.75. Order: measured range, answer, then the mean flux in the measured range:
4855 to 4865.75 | -2.61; 23.2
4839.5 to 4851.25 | 0.83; 17.4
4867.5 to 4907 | 4.34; 16.6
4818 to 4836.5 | 1.56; 17.1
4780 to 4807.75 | 1.38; 17.8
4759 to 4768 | 0.47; 17.8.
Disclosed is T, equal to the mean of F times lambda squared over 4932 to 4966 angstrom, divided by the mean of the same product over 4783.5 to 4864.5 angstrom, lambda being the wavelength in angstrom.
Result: 1.11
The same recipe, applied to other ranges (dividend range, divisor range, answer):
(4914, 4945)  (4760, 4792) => 1.06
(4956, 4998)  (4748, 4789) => 1.10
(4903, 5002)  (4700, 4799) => 1.09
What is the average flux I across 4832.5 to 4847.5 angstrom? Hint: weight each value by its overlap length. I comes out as 17.2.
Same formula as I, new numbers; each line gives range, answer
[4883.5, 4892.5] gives 15.9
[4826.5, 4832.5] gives 17.1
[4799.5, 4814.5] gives 18.1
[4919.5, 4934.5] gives 18.1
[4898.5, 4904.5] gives 18.2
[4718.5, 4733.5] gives 18.5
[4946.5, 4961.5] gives 20.4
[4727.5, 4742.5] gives 19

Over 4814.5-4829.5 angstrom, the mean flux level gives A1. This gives 17.4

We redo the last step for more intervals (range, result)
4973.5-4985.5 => 17.6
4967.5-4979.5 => 18.1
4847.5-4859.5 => 18.1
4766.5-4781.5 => 17.9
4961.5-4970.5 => 18.4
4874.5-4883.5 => 16.2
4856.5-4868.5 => 22.8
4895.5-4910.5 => 18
